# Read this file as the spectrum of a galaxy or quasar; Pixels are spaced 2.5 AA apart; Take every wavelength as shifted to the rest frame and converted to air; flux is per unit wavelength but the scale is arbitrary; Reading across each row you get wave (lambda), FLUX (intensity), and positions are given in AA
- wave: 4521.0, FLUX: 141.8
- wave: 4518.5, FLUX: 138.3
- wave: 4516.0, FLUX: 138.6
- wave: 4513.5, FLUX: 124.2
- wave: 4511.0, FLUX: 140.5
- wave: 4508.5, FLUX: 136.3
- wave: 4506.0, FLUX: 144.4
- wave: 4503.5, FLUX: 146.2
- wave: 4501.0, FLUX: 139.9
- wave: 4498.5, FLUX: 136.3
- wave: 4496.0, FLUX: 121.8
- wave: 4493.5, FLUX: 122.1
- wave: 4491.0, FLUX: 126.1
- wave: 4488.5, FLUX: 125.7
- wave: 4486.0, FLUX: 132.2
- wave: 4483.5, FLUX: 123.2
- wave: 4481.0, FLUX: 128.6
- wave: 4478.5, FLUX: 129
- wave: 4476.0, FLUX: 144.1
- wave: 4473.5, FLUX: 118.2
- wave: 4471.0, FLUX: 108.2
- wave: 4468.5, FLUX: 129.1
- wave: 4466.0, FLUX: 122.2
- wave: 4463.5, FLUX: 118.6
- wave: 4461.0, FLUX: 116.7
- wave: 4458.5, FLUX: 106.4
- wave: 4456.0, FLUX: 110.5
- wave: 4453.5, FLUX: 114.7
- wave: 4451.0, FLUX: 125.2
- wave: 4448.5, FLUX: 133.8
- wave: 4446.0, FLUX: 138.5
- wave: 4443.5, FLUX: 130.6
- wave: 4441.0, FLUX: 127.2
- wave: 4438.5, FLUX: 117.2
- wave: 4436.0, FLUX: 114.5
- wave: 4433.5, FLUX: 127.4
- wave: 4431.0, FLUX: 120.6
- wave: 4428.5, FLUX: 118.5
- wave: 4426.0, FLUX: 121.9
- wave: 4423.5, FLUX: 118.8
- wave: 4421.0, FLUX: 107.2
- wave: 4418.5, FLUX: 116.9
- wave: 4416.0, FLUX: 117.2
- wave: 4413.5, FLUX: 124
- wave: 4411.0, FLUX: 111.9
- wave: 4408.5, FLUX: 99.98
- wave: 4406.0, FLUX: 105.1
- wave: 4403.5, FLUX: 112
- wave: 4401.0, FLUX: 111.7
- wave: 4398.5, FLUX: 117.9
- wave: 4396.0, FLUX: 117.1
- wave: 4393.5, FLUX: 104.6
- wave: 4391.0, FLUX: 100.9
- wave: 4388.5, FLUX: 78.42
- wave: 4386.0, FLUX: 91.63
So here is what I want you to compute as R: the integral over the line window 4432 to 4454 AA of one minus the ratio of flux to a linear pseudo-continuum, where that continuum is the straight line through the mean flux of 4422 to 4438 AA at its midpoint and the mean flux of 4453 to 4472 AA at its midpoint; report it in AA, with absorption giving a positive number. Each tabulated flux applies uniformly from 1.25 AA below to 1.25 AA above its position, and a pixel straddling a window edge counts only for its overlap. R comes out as -1.4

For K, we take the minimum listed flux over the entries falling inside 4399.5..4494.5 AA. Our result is 99.98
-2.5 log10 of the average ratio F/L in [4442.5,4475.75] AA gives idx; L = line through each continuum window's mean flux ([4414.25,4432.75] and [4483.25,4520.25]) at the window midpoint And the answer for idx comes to 0.03 mag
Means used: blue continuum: 118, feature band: 122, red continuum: 133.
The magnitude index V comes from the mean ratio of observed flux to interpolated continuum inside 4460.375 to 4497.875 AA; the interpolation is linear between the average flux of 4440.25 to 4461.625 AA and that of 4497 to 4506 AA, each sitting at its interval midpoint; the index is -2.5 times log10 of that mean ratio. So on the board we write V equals 0.07 mag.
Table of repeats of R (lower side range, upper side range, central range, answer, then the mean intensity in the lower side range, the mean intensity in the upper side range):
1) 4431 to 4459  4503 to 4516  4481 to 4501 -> 0.9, 123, 138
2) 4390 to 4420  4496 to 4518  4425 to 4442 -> -0.3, 112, 137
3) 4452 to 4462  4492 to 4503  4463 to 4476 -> -0.4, 112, 131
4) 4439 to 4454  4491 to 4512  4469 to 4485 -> 0.8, 128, 135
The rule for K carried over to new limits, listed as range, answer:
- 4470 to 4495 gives 108.2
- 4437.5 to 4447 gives 117.2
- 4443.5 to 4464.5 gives 106.4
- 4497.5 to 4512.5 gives 136.3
